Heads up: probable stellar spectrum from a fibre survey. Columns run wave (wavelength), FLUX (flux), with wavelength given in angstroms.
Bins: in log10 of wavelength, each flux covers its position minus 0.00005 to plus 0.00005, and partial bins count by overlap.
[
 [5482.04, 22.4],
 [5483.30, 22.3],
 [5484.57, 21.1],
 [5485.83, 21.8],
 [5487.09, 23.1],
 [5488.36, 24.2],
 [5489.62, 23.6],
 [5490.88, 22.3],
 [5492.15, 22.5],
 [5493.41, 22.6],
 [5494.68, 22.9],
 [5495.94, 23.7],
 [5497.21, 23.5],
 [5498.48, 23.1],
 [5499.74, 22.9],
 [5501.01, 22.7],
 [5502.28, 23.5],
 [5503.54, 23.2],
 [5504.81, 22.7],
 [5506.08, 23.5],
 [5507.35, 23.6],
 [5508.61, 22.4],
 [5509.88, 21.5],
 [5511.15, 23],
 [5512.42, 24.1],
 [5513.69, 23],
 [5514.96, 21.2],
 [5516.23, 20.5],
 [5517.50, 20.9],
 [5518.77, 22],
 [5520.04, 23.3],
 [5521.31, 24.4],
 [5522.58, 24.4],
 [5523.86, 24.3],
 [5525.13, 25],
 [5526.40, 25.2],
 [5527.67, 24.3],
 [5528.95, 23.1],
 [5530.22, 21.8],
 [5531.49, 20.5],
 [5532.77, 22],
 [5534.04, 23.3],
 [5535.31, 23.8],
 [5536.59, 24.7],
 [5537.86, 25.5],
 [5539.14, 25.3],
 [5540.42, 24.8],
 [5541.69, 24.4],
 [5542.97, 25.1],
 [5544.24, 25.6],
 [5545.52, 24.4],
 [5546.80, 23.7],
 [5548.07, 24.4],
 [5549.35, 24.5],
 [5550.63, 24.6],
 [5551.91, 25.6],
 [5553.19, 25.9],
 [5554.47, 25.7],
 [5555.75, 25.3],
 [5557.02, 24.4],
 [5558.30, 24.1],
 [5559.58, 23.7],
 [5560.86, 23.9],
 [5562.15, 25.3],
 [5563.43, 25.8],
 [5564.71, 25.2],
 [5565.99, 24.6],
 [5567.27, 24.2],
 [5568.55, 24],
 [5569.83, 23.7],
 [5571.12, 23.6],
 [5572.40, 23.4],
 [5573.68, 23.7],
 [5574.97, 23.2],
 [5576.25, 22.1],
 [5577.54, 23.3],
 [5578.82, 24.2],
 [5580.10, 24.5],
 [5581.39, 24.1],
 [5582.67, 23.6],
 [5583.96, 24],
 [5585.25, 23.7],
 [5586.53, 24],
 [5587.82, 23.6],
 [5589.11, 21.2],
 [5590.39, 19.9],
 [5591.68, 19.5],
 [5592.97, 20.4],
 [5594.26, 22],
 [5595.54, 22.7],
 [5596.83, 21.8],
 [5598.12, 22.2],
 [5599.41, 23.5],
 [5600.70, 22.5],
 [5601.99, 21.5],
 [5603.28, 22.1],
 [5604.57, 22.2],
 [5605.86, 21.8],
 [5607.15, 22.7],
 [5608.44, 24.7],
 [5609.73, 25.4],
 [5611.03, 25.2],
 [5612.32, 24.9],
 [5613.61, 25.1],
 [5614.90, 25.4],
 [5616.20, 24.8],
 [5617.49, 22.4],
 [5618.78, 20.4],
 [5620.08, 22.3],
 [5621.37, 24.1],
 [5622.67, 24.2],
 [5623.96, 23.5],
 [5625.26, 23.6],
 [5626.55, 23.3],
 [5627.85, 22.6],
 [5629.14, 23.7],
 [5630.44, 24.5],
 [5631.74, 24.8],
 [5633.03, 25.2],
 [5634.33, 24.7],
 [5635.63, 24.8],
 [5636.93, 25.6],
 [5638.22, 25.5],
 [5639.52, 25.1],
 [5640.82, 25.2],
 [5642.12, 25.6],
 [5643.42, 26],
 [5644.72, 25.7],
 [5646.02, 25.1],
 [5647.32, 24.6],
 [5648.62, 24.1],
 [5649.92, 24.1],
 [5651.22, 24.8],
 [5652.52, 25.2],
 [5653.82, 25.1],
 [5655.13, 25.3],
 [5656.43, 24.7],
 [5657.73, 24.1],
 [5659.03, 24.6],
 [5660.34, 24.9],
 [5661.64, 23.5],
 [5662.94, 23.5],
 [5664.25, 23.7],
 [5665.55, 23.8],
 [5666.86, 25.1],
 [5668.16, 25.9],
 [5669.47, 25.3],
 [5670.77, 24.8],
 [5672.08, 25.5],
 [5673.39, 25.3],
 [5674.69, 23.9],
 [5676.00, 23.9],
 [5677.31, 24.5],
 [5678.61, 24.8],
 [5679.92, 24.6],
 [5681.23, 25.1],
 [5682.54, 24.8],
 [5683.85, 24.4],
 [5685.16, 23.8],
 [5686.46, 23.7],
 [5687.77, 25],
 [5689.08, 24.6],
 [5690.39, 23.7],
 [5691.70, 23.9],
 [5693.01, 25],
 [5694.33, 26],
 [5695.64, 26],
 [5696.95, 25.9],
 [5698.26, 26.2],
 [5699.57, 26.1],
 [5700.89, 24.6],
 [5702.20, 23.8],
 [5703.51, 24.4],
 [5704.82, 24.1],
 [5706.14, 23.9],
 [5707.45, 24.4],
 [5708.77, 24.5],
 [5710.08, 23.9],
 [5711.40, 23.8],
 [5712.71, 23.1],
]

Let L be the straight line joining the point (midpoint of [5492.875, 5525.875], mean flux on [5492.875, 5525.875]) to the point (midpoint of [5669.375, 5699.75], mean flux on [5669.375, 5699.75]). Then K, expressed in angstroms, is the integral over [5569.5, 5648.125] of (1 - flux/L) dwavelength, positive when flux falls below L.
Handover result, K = 1.5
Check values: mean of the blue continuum 23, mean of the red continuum 24.8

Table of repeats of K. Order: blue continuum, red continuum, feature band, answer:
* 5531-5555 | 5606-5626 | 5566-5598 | 1.55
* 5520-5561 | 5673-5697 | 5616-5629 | 0.75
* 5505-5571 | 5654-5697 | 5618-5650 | 0.12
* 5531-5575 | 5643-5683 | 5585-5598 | 1.41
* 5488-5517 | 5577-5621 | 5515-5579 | -2.97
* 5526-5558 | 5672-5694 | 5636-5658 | -0.55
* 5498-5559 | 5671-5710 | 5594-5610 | 0.99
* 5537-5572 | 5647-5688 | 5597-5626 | 1.50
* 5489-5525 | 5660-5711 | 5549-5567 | -1.13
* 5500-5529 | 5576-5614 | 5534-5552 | -1.26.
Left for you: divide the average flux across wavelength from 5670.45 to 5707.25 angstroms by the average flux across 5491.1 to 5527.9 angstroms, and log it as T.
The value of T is 1.1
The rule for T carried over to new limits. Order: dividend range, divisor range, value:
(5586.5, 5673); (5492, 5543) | 1.03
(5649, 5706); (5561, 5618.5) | 1.06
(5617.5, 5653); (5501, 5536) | 1.06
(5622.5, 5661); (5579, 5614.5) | 1.08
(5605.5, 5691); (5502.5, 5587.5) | 1.03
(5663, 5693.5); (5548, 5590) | 1.02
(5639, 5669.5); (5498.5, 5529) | 1.07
